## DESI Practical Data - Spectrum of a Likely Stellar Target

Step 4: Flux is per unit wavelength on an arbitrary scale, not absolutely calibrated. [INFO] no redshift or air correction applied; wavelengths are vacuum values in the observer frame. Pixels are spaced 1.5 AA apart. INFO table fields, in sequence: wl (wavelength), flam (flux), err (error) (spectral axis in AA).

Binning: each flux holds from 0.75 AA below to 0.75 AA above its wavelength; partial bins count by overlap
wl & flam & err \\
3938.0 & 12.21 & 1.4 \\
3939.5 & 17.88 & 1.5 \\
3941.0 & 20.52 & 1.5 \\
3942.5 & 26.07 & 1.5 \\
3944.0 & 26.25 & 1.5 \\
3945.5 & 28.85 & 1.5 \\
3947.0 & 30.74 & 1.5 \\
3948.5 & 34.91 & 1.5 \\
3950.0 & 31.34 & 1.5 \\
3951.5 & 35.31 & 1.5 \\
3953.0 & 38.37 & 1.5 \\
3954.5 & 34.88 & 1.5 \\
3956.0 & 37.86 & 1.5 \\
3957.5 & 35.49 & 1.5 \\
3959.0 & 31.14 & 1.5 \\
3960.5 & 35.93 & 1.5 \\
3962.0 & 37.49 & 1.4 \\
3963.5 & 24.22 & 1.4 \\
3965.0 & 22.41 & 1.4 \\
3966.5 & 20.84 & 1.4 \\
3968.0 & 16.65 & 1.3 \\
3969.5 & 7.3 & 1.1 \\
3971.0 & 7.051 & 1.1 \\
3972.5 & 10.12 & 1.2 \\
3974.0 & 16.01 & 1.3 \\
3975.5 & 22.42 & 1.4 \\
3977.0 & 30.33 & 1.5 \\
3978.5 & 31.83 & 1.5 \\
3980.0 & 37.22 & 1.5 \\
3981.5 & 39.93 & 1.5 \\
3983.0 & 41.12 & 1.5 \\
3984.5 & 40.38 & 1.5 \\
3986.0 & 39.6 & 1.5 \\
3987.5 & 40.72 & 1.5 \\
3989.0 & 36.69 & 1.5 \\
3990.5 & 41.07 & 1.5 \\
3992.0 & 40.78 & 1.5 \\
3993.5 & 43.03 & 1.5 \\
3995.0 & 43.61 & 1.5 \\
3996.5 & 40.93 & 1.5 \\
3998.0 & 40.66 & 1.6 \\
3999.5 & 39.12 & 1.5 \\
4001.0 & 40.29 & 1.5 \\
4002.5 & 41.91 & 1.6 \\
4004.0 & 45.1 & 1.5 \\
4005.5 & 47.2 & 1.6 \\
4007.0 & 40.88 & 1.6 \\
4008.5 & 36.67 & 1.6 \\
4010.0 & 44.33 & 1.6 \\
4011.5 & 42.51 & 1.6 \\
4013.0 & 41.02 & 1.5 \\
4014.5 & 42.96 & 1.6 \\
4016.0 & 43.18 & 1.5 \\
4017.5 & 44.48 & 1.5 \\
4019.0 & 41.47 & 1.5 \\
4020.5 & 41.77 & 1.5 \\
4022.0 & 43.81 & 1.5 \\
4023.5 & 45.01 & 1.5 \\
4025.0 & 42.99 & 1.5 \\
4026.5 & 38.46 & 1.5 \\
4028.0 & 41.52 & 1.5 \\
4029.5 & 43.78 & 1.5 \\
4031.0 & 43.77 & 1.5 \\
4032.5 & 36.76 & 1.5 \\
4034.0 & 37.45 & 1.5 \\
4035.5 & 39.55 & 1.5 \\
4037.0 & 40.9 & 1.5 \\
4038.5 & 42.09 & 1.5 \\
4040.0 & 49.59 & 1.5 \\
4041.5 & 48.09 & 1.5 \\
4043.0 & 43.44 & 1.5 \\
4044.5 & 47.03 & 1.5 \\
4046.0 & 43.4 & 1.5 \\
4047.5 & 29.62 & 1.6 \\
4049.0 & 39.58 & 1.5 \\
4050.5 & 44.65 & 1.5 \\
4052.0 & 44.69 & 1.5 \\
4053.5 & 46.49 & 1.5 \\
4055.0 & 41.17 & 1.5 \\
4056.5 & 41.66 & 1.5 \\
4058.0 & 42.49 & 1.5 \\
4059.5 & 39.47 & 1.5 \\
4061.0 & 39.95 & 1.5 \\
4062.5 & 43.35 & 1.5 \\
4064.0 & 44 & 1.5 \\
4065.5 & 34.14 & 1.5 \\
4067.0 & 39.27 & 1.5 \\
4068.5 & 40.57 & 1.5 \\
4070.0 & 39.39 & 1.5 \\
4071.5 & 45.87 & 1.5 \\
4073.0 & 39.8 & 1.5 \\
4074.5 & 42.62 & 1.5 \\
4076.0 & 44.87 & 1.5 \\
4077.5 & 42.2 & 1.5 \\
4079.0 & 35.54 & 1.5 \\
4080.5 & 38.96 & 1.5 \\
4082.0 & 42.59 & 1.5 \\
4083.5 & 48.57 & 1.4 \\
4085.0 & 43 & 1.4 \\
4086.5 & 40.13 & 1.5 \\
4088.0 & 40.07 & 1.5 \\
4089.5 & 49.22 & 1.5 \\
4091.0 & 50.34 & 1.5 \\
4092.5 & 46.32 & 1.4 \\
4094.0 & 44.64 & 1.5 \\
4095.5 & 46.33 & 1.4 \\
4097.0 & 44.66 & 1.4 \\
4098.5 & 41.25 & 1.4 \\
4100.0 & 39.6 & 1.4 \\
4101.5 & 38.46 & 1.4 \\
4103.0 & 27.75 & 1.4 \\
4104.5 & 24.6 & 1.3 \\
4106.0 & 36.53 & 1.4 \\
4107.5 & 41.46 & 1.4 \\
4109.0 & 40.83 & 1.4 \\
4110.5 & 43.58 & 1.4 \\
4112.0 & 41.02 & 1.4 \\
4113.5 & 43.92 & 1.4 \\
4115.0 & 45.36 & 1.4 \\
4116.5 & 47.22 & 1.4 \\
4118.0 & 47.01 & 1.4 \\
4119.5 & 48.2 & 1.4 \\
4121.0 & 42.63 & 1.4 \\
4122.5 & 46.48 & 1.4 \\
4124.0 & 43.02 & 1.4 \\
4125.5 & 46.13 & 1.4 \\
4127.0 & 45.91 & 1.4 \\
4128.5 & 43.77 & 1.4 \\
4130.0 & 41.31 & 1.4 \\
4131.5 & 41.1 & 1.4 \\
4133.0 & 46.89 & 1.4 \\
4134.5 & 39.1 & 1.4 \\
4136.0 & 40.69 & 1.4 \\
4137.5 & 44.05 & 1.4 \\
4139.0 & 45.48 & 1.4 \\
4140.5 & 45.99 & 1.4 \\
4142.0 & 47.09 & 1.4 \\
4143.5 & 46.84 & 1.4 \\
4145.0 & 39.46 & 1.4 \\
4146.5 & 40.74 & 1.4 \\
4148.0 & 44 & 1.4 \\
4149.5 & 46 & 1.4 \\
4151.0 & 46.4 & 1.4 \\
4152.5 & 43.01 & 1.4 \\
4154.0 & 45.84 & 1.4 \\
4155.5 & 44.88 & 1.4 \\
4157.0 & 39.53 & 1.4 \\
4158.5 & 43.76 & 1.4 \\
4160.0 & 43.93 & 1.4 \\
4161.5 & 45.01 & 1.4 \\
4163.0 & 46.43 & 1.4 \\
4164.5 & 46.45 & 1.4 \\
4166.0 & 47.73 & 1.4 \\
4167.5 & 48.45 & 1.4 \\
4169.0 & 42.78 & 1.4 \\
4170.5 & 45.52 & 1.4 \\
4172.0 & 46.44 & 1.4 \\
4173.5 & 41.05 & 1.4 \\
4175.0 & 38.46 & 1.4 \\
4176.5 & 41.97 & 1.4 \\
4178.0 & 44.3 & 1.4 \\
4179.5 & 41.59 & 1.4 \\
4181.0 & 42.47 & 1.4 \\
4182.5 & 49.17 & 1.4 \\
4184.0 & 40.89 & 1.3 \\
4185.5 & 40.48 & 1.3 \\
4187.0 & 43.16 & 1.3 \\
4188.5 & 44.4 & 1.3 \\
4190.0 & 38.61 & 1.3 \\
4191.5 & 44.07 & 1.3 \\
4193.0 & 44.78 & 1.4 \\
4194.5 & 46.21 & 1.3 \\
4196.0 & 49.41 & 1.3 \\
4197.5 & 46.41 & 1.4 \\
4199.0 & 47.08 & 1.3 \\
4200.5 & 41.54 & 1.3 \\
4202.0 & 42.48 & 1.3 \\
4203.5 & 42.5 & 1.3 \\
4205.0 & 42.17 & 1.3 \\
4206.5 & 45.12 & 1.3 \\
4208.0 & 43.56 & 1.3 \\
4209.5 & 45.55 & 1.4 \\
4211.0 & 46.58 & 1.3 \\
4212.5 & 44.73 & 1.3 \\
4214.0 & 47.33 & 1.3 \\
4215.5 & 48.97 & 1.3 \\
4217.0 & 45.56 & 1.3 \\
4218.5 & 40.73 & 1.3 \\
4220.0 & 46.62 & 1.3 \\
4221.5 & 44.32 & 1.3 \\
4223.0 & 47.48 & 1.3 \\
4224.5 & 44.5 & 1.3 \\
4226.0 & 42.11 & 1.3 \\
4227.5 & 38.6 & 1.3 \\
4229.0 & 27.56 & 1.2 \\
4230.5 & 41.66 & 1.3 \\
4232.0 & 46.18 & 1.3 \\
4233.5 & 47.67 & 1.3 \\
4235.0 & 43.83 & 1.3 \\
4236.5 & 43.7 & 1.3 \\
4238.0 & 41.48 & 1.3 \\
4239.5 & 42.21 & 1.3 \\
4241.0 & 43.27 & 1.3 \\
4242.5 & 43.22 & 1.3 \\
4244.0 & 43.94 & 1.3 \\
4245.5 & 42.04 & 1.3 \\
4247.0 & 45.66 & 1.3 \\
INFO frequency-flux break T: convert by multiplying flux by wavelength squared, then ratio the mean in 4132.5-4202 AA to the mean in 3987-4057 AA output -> 1.1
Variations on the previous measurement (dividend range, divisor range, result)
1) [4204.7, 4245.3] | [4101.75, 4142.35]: 1.08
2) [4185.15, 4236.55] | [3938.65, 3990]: 1.70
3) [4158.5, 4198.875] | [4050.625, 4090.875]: 1.11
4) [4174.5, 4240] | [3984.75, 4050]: 1.14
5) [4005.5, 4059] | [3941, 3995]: 1.42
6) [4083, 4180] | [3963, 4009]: 1.40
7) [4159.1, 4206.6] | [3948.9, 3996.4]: 1.55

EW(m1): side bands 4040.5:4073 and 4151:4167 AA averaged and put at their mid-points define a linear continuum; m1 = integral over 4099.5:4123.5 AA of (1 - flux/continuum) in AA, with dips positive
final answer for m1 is 1.4 AA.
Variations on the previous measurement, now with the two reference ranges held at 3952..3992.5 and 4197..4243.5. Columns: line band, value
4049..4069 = -3.82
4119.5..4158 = -4.59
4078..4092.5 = -2.75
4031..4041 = -2.29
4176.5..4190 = -0.42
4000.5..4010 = -3.02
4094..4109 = -0.44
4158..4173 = -1.80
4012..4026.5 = -4.39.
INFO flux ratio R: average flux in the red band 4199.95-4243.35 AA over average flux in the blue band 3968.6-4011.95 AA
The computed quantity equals 1.23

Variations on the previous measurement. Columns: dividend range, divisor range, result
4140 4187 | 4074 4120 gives 1.05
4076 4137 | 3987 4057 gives 1.01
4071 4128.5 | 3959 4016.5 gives 1.23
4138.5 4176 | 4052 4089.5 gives 1.06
